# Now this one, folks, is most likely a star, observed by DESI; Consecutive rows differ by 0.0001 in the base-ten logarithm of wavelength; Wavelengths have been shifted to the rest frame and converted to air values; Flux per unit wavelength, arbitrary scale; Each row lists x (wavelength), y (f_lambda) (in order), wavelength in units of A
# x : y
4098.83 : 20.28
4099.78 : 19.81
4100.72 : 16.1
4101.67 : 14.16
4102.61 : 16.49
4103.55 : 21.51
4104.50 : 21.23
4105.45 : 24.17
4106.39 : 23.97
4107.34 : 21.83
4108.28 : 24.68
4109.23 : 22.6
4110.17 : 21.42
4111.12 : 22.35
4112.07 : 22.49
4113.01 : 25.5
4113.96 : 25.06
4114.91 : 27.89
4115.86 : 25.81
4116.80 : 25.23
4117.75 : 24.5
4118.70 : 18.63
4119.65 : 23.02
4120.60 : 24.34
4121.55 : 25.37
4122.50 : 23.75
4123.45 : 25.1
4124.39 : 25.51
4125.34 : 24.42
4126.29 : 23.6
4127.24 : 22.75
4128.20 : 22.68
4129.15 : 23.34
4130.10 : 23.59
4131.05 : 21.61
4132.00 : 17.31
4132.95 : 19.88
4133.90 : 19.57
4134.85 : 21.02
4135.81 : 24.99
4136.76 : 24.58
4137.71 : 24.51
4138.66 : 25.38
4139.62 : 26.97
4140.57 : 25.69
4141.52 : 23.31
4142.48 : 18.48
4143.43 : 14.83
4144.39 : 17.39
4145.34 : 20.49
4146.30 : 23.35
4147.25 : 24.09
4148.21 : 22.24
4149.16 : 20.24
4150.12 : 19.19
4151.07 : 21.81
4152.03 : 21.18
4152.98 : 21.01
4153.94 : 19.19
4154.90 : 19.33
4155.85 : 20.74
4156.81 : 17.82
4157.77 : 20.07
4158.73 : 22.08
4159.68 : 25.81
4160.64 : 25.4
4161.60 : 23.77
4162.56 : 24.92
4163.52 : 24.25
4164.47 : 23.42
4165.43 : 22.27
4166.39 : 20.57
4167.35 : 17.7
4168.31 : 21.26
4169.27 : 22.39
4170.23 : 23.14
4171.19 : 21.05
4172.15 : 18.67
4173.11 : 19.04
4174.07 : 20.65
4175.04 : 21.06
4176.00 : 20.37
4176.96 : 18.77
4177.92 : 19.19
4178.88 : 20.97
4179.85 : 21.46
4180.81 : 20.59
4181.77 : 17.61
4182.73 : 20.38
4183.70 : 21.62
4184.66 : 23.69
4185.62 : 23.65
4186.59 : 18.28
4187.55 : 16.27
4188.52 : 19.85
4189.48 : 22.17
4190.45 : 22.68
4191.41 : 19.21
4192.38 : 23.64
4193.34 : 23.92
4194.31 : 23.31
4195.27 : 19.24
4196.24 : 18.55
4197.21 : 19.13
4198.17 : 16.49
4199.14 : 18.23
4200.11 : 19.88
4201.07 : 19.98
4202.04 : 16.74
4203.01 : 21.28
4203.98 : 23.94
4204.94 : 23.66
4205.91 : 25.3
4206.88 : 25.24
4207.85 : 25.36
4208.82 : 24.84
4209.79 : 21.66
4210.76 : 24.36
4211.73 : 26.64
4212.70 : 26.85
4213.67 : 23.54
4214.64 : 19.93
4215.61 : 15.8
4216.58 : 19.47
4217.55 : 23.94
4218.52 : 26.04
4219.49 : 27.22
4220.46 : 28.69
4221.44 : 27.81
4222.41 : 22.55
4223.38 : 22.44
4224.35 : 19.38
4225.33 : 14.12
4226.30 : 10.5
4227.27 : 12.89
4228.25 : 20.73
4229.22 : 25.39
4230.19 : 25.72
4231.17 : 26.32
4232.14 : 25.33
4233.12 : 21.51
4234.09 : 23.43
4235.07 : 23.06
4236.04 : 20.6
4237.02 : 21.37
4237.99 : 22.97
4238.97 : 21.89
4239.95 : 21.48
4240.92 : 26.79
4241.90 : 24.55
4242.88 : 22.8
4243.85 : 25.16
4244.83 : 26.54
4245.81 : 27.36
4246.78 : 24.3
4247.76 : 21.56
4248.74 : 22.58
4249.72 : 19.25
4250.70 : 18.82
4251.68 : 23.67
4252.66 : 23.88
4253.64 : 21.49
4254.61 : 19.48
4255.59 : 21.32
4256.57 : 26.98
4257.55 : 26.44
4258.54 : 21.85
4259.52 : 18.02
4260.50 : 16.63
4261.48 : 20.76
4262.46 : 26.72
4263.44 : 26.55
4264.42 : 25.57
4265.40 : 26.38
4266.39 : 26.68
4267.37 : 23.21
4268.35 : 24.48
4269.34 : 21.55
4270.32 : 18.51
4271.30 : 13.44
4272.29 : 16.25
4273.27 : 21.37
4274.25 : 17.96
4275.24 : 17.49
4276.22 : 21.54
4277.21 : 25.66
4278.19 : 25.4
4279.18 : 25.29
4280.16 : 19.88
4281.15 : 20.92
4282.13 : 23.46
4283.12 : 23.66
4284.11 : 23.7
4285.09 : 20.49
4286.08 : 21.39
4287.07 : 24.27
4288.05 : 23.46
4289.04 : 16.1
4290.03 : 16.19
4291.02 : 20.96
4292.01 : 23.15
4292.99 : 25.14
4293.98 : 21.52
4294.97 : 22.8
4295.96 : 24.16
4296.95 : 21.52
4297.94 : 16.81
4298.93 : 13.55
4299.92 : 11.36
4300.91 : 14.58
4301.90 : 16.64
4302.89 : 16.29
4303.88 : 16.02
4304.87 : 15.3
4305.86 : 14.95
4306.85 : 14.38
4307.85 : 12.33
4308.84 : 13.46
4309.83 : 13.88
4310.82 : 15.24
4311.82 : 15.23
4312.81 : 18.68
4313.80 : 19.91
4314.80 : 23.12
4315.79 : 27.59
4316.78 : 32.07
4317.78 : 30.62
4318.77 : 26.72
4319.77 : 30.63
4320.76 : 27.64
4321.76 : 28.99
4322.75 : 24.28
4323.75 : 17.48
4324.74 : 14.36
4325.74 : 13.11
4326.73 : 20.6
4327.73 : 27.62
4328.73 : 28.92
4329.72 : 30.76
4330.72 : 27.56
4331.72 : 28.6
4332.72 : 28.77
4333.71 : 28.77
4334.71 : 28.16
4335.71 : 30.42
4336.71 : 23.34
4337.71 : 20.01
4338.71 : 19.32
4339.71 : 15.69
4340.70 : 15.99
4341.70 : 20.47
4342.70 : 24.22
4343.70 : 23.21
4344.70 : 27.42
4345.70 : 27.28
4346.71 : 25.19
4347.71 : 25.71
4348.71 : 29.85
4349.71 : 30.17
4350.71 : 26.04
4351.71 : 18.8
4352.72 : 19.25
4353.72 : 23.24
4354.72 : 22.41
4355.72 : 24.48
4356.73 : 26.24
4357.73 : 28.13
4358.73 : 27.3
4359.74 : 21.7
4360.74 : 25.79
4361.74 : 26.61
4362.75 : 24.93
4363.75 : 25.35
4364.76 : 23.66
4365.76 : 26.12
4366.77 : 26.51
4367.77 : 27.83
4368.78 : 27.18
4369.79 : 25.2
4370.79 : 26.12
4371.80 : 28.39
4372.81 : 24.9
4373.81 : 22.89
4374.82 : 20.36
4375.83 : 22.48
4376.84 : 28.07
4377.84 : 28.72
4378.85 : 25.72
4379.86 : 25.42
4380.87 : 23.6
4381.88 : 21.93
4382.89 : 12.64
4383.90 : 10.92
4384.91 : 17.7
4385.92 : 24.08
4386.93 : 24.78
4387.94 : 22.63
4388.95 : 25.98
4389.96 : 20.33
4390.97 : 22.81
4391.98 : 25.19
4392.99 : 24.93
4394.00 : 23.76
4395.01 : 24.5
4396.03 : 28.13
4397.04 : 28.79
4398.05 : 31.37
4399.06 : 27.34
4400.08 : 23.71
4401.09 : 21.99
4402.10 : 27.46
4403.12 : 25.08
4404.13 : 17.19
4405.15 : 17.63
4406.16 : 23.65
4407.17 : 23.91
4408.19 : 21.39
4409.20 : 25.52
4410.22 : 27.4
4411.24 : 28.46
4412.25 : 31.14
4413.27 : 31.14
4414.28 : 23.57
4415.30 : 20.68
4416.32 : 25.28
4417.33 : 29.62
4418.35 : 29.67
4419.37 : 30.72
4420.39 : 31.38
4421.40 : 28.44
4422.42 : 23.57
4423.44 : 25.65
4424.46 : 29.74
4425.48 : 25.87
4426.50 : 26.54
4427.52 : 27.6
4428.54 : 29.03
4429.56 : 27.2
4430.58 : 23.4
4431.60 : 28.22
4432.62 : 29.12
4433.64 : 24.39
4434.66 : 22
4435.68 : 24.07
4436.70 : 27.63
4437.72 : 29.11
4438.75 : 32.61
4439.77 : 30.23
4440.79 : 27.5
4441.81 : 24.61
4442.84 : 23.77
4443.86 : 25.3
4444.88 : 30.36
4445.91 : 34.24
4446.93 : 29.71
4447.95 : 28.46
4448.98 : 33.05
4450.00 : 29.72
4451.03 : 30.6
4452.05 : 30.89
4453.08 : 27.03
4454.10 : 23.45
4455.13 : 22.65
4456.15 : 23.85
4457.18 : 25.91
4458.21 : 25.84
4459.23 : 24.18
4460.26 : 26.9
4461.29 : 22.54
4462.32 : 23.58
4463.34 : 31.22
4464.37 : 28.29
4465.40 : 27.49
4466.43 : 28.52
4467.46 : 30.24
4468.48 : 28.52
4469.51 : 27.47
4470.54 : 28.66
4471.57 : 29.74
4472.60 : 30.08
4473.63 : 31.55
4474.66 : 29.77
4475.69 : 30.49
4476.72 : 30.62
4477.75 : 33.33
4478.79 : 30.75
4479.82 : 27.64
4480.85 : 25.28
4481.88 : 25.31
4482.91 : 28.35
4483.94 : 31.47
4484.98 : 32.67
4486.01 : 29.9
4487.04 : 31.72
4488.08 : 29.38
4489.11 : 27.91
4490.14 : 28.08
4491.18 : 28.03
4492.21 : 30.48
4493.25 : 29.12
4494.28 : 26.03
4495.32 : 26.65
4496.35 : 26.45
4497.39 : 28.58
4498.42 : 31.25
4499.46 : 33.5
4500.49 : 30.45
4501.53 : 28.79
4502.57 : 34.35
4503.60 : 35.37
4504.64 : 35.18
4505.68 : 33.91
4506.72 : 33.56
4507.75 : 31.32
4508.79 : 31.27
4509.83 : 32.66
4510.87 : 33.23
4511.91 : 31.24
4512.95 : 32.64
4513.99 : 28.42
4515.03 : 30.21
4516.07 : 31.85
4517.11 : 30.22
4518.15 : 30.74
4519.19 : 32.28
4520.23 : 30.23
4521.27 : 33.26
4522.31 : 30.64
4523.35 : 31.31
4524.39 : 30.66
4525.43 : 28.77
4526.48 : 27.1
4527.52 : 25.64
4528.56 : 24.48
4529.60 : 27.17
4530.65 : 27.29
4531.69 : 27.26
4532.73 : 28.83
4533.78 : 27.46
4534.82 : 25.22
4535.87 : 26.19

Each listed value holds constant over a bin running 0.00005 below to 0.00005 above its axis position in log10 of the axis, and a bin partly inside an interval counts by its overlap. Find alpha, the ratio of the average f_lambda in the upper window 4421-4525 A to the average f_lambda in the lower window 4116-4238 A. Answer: 1.33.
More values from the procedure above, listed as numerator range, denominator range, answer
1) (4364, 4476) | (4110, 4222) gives 1.18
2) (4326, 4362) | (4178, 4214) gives 1.15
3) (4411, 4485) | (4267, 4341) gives 1.31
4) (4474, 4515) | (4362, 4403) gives 1.25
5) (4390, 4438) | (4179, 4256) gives 1.18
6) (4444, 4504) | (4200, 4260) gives 1.28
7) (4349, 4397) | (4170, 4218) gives 1.14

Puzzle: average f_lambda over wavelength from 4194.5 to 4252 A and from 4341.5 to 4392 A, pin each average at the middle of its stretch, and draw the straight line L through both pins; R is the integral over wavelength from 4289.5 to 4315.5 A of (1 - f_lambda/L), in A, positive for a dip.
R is 6.3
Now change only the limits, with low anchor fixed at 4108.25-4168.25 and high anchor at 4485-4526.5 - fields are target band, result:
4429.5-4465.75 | 2.8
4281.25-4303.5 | 5.1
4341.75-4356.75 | 1.4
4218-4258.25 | 3.2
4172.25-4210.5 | 4.4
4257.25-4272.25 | 1.8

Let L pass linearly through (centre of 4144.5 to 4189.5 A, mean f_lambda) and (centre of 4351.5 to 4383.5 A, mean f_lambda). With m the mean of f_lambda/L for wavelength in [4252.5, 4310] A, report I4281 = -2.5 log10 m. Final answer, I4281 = 0.13 mag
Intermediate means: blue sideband 21.1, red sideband 24.4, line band 20.4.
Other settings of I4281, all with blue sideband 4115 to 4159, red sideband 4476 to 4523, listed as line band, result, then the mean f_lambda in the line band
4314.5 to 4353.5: 0.080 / 24.8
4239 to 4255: 0.074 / 23.1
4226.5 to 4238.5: 0.105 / 22.2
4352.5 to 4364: 0.106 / 24.8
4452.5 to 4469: 0.131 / 26.3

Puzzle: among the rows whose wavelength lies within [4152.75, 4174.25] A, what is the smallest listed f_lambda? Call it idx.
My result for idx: 17.7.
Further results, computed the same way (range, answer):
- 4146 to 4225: 15.8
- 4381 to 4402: 10.92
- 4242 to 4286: 13.44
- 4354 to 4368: 21.7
